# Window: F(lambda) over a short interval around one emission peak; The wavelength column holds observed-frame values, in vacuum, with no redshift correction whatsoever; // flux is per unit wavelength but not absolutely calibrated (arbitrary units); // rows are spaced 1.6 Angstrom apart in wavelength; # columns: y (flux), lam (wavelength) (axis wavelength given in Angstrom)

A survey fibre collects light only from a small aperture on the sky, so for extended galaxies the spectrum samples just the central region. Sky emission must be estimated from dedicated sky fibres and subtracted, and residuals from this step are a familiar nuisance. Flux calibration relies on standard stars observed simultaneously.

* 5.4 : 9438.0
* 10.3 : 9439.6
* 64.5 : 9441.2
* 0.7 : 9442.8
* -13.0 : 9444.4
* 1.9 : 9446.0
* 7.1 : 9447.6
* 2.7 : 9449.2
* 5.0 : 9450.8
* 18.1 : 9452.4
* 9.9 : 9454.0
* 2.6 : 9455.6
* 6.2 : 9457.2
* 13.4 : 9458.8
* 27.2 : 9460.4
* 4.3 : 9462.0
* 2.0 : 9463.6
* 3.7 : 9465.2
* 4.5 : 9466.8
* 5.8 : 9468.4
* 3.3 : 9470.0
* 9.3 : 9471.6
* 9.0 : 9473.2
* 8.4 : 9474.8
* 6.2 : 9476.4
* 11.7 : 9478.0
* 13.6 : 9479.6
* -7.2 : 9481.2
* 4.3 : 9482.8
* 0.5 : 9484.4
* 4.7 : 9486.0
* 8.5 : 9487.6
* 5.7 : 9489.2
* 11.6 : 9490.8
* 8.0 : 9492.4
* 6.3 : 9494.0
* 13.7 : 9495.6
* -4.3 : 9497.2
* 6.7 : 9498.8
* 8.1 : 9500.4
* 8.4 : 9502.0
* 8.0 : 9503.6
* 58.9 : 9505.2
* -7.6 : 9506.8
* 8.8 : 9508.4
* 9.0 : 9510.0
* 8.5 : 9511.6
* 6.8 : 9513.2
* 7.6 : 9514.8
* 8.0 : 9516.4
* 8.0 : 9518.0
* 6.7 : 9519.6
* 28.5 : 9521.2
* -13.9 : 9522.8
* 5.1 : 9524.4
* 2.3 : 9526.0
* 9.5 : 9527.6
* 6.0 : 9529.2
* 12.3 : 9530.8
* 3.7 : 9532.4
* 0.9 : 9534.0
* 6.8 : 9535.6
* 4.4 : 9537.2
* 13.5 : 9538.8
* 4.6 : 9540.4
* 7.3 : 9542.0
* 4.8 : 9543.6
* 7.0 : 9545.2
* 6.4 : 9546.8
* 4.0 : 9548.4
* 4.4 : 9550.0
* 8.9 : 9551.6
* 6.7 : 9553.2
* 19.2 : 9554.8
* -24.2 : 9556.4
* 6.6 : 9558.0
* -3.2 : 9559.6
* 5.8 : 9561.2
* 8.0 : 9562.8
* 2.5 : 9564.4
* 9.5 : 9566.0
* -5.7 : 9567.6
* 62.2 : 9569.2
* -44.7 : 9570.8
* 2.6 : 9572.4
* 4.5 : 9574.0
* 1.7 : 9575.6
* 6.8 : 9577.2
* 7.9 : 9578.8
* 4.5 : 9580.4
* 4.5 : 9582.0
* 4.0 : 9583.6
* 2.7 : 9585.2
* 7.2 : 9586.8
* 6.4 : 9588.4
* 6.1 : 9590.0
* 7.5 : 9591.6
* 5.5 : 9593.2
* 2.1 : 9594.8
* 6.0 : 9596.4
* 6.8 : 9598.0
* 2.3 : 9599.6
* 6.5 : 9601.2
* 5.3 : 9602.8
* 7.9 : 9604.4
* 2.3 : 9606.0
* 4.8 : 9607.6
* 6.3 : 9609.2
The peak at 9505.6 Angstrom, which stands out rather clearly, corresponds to Mg II 2798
